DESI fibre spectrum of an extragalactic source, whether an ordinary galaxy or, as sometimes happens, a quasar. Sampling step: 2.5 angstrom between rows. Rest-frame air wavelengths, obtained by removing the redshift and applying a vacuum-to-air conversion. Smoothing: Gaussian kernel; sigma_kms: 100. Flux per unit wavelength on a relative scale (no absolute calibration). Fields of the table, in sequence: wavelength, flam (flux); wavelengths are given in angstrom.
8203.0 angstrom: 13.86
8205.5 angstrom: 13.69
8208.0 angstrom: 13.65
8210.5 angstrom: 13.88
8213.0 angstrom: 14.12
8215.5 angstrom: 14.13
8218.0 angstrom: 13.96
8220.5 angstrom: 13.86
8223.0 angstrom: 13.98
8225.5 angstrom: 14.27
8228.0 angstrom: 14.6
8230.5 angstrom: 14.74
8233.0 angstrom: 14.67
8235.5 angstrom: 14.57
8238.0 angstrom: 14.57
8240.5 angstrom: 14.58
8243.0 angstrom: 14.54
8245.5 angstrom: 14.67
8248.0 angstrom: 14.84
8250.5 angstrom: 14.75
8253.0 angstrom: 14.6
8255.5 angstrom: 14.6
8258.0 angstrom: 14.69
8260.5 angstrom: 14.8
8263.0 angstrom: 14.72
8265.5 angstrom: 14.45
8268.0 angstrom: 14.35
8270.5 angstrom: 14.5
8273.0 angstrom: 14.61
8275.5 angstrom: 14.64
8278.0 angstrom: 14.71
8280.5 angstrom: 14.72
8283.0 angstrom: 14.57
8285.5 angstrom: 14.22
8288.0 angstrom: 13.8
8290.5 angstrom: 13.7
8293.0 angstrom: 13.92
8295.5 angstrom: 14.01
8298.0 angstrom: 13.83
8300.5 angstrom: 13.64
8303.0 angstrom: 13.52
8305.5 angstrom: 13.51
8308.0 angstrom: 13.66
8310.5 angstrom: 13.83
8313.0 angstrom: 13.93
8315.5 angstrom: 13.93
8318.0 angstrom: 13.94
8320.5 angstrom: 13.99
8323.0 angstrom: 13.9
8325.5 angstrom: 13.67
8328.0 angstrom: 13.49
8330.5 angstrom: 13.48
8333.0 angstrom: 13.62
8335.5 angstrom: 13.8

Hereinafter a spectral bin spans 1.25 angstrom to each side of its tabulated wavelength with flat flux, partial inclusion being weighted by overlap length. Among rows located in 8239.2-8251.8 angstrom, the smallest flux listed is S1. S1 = 14.54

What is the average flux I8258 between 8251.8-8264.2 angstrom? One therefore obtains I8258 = 14.7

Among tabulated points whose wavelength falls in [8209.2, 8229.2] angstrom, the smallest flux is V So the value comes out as 13.86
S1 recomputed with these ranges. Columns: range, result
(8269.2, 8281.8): 14.5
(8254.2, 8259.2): 14.6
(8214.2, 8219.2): 13.96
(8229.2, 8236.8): 14.57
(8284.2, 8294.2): 13.7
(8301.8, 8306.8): 13.51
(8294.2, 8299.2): 13.83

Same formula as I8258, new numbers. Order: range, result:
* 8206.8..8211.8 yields 13.8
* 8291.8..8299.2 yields 13.9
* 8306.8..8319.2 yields 13.9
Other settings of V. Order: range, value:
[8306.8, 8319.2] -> 13.66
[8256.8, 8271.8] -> 14.35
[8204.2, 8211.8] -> 13.65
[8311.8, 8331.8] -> 13.48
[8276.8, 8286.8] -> 14.22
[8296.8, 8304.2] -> 13.52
